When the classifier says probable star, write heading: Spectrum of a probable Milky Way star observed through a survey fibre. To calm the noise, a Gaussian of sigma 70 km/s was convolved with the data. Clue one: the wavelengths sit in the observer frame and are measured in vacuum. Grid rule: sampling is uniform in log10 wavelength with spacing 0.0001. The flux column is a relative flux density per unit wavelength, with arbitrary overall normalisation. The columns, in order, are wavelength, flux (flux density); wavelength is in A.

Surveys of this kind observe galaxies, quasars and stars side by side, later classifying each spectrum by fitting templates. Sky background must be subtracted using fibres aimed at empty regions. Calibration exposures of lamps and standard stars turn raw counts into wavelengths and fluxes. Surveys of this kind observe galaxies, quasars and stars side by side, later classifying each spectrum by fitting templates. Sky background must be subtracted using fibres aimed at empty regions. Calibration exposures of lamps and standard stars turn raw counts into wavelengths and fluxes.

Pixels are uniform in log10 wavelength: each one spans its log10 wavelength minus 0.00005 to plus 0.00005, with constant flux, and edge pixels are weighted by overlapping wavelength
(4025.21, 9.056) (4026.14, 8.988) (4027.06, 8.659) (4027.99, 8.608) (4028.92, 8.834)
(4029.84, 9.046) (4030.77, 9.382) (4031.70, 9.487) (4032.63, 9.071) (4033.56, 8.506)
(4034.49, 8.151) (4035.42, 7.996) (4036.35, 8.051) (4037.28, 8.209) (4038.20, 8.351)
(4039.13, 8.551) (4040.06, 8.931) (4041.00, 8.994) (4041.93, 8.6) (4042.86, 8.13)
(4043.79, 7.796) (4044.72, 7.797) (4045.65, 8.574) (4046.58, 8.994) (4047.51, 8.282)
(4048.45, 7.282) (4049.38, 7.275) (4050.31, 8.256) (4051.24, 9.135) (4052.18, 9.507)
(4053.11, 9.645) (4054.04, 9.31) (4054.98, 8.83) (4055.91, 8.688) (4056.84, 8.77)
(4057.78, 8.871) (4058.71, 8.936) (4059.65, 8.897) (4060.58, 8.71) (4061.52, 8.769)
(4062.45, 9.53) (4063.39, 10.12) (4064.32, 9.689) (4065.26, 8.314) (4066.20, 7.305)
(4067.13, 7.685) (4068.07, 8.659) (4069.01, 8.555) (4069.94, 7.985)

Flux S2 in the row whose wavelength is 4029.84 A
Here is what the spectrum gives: 9.046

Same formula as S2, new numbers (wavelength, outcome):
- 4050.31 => 8.256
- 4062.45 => 9.53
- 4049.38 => 7.275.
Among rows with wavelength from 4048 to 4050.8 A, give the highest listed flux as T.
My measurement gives 8.256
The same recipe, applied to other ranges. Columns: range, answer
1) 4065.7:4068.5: 8.659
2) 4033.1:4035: 8.506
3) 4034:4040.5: 8.931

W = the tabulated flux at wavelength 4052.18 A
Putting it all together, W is 9.507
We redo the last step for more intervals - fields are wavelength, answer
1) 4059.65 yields 8.897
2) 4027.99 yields 8.608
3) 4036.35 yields 8.051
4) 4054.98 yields 8.83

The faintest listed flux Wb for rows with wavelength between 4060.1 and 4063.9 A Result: 8.71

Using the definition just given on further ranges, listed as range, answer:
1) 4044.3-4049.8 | 7.275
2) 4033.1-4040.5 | 7.996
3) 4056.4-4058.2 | 8.77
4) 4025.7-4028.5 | 8.608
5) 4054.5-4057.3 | 8.688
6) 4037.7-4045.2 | 7.796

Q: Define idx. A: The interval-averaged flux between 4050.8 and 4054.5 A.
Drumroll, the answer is 9.4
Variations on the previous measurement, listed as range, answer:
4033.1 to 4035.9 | 8.21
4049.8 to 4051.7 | 8.68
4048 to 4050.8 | 7.64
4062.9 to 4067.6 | 8.62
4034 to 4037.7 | 8.1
